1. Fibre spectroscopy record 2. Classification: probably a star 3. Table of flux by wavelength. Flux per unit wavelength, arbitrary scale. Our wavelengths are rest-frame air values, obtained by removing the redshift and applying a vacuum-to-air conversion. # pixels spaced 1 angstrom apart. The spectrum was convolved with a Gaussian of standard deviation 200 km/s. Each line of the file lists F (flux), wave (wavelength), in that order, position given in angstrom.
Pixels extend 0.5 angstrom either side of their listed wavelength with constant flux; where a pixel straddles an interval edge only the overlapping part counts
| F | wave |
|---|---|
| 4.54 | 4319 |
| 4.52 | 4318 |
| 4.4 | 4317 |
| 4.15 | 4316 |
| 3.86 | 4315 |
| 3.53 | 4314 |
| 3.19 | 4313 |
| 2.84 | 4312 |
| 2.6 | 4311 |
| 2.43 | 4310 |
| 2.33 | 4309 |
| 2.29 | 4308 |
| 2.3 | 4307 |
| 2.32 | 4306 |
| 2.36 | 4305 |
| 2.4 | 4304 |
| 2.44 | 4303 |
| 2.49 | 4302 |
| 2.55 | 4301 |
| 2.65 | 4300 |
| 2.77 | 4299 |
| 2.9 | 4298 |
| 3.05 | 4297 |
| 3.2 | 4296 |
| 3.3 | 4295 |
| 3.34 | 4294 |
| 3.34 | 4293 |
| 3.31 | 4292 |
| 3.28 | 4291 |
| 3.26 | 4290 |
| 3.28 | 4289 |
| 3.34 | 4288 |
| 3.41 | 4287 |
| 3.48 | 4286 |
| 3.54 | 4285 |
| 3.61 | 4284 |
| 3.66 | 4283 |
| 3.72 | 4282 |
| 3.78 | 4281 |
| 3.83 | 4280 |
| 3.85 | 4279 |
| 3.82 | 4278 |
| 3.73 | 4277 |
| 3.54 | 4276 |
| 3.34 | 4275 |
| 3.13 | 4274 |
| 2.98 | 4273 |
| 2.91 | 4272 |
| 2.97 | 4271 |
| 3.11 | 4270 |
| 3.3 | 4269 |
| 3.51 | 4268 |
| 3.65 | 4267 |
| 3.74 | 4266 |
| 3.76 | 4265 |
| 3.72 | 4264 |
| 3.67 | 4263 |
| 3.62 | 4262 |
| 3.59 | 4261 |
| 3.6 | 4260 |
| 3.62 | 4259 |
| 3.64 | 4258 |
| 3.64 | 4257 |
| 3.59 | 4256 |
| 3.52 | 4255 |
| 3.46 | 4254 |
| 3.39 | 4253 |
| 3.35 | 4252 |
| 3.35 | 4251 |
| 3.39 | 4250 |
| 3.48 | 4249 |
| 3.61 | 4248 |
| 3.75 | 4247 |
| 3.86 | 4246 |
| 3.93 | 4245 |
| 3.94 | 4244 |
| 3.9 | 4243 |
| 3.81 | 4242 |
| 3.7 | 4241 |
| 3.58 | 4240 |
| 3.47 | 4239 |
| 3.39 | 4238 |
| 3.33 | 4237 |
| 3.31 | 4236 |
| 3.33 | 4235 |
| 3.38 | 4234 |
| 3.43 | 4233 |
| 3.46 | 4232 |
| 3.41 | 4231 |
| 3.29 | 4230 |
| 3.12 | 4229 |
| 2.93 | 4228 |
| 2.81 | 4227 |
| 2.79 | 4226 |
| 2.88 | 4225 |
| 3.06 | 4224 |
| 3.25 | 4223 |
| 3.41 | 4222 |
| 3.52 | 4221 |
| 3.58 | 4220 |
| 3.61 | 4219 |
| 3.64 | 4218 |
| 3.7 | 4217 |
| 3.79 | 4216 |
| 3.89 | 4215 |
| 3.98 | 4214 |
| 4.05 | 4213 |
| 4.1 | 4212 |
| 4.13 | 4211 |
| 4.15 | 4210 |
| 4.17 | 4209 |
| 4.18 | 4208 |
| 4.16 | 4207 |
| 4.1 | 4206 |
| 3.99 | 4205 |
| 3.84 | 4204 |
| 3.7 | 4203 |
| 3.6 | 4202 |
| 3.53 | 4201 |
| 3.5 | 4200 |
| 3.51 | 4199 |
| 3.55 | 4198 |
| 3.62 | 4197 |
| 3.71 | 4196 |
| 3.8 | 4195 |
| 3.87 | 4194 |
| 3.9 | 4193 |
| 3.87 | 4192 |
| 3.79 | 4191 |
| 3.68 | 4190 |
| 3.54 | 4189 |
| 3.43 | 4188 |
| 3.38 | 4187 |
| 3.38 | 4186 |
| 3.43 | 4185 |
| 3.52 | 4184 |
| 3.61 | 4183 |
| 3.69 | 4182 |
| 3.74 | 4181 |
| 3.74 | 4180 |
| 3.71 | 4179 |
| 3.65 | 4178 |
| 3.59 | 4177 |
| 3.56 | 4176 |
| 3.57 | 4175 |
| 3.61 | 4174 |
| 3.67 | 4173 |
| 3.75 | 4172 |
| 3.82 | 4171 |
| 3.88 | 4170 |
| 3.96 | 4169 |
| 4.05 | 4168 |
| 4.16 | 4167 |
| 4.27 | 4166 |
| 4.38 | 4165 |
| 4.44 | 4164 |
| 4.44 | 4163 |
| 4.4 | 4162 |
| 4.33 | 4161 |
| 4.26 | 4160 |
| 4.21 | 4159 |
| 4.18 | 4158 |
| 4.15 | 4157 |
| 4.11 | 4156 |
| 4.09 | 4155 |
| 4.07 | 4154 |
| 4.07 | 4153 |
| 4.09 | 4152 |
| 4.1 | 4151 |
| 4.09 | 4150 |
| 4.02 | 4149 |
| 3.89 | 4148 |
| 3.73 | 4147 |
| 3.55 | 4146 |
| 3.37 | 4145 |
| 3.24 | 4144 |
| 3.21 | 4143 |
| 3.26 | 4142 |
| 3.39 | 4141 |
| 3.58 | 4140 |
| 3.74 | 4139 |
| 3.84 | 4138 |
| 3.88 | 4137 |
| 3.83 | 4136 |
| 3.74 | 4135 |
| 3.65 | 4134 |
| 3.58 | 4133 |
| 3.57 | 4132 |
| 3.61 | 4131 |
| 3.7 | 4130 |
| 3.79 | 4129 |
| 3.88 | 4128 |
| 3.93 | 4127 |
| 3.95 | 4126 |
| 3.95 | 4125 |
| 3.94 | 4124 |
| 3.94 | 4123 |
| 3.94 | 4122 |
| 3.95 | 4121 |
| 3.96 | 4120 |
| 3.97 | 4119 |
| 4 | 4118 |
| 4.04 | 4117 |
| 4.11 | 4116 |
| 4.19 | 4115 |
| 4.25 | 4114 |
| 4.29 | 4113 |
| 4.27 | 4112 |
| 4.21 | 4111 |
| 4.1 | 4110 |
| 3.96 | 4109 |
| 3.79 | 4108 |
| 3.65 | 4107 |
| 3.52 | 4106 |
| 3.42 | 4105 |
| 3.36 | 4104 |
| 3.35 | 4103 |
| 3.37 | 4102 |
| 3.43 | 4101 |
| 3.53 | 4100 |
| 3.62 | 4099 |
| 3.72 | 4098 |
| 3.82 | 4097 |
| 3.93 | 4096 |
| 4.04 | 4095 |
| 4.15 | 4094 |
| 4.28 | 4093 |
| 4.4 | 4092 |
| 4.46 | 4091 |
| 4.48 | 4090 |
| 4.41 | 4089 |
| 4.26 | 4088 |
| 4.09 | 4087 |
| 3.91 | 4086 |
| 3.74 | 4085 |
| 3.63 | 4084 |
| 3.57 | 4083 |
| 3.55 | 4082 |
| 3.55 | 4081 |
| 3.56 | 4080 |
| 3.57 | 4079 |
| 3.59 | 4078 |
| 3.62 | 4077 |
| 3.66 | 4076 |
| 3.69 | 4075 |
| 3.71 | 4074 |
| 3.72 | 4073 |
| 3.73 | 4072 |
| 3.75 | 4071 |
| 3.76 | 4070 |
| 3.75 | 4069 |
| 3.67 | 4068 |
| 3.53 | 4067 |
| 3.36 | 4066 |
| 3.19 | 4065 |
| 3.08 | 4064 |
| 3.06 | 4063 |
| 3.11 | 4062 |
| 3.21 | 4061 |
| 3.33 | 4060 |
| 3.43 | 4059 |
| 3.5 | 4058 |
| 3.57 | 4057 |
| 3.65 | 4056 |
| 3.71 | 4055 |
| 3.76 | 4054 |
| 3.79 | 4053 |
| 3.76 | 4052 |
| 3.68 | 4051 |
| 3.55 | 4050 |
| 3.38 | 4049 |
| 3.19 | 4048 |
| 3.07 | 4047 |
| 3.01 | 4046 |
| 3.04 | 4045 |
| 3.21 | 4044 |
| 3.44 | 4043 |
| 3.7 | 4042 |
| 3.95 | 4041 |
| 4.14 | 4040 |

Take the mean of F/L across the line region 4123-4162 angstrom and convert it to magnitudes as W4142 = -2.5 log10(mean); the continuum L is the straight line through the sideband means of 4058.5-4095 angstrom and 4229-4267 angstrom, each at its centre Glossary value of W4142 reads -0.053 mag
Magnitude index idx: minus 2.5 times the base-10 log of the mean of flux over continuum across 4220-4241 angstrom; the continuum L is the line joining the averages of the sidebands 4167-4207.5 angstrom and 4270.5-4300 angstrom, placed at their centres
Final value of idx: 0.09 mag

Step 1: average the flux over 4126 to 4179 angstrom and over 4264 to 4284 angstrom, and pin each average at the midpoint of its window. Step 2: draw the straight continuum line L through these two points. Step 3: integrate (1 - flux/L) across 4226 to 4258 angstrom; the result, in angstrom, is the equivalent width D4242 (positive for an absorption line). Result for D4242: 1.1 angstrom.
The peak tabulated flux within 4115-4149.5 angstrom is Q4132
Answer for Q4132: 4.19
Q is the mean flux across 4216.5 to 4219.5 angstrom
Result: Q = 3.65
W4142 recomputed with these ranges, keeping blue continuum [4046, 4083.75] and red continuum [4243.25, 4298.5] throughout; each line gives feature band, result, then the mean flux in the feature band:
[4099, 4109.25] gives -0.006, 3.53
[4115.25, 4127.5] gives -0.136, 3.98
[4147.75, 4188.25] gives -0.122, 3.92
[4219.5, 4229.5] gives 0.118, 3.14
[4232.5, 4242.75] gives 0.003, 3.48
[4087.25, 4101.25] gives -0.154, 4.05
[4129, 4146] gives -0.022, 3.58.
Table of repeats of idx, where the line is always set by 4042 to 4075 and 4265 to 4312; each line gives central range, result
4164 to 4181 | -0.17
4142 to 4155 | -0.13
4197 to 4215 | -0.19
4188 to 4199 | -0.14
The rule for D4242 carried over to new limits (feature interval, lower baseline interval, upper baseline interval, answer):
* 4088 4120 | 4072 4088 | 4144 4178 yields -1.4 angstrom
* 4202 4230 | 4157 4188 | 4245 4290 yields 0.6 angstrom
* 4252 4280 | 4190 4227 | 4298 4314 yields -4.3 angstrom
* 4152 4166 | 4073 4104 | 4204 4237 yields -2.1 angstrom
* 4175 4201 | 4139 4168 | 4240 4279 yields 1.4 angstrom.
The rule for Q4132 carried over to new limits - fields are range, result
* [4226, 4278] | 3.94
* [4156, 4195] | 4.44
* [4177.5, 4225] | 4.18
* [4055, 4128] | 4.48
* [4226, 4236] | 3.46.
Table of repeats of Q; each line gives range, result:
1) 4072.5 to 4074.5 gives 3.71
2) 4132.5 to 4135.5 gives 3.66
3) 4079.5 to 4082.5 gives 3.55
